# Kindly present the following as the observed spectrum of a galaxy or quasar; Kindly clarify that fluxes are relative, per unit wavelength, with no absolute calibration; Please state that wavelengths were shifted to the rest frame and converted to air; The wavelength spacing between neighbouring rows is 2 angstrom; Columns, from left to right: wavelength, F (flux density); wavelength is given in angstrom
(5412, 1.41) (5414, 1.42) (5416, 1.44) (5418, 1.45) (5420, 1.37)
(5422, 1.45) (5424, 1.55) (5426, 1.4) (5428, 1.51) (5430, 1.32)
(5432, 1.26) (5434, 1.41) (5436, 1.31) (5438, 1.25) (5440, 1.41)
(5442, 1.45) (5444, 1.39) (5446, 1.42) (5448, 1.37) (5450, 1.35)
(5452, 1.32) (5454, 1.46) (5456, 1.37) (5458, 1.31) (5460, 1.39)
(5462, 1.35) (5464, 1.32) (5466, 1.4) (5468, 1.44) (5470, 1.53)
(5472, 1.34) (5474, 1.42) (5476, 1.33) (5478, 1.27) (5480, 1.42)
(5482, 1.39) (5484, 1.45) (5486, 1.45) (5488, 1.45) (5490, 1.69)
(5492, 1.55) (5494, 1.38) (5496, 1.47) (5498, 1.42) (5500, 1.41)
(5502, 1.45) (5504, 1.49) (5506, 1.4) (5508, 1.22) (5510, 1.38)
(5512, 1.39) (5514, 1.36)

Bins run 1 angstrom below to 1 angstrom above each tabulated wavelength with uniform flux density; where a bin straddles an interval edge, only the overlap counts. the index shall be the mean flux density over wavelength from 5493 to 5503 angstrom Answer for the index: 1.43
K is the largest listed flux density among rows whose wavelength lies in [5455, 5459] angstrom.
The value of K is 1.37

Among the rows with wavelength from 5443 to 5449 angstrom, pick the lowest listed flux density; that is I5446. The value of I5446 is 1.37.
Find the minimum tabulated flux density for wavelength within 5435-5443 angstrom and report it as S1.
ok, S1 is 1.25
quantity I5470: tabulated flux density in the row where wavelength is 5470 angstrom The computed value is 1.53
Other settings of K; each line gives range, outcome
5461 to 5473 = 1.53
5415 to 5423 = 1.45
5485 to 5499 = 1.69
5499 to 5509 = 1.49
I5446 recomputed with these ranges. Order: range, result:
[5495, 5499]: 1.42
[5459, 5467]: 1.32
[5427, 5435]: 1.26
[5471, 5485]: 1.27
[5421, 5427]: 1.4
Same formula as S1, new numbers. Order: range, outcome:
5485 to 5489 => 1.45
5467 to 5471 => 1.44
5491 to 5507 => 1.38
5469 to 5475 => 1.34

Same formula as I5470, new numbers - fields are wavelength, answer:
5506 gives 1.4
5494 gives 1.38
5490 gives 1.69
